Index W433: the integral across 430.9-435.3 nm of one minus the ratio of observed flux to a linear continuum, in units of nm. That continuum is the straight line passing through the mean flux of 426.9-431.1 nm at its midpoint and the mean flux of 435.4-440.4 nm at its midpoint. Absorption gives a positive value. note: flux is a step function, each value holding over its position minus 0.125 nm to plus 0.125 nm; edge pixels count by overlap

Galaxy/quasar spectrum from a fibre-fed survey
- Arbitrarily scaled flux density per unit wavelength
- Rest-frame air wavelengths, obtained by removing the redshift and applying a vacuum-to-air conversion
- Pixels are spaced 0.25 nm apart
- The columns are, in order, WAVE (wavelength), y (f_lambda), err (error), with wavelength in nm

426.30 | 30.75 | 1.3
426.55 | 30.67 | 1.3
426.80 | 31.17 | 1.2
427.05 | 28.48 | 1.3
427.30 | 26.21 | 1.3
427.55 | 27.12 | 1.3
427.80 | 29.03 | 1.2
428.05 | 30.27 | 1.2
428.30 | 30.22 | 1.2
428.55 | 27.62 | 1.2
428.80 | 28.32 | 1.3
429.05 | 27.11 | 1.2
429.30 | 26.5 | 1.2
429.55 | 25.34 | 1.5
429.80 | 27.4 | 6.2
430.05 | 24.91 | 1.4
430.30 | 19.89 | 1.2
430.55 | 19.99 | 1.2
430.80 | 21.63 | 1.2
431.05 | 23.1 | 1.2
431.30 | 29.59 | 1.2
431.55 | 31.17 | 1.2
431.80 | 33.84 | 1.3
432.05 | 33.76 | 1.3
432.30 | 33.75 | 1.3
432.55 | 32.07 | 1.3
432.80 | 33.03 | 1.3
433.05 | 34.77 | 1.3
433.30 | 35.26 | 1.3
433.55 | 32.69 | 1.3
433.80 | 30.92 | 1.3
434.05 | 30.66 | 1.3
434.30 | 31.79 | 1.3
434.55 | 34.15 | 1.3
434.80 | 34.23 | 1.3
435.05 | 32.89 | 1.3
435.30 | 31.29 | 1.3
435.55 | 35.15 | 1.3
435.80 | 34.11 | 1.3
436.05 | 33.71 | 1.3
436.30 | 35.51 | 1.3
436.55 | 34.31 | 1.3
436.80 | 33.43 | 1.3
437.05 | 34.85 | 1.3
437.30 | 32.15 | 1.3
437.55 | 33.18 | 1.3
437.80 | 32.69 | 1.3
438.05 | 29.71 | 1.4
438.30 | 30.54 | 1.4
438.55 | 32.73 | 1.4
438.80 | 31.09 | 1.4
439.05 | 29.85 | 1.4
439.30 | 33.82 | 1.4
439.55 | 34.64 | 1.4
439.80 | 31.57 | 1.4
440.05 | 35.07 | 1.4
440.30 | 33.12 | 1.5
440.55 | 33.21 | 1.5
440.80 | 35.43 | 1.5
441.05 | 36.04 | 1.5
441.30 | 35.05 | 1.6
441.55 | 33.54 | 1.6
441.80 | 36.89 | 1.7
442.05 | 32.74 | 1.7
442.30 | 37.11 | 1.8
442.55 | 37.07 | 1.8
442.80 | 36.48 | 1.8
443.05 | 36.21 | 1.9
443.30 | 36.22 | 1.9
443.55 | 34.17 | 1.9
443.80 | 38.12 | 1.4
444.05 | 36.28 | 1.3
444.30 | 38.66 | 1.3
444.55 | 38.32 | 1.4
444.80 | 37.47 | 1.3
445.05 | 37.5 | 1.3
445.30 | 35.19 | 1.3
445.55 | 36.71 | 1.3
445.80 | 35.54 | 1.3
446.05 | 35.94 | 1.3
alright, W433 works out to -0.42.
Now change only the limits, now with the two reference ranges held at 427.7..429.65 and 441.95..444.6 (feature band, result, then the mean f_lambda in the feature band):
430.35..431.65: 0.210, 24.7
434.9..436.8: -0.096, 33.8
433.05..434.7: -0.091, 32.8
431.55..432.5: -0.105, 33.3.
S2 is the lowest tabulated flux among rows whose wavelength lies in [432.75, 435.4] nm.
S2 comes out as 30.66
